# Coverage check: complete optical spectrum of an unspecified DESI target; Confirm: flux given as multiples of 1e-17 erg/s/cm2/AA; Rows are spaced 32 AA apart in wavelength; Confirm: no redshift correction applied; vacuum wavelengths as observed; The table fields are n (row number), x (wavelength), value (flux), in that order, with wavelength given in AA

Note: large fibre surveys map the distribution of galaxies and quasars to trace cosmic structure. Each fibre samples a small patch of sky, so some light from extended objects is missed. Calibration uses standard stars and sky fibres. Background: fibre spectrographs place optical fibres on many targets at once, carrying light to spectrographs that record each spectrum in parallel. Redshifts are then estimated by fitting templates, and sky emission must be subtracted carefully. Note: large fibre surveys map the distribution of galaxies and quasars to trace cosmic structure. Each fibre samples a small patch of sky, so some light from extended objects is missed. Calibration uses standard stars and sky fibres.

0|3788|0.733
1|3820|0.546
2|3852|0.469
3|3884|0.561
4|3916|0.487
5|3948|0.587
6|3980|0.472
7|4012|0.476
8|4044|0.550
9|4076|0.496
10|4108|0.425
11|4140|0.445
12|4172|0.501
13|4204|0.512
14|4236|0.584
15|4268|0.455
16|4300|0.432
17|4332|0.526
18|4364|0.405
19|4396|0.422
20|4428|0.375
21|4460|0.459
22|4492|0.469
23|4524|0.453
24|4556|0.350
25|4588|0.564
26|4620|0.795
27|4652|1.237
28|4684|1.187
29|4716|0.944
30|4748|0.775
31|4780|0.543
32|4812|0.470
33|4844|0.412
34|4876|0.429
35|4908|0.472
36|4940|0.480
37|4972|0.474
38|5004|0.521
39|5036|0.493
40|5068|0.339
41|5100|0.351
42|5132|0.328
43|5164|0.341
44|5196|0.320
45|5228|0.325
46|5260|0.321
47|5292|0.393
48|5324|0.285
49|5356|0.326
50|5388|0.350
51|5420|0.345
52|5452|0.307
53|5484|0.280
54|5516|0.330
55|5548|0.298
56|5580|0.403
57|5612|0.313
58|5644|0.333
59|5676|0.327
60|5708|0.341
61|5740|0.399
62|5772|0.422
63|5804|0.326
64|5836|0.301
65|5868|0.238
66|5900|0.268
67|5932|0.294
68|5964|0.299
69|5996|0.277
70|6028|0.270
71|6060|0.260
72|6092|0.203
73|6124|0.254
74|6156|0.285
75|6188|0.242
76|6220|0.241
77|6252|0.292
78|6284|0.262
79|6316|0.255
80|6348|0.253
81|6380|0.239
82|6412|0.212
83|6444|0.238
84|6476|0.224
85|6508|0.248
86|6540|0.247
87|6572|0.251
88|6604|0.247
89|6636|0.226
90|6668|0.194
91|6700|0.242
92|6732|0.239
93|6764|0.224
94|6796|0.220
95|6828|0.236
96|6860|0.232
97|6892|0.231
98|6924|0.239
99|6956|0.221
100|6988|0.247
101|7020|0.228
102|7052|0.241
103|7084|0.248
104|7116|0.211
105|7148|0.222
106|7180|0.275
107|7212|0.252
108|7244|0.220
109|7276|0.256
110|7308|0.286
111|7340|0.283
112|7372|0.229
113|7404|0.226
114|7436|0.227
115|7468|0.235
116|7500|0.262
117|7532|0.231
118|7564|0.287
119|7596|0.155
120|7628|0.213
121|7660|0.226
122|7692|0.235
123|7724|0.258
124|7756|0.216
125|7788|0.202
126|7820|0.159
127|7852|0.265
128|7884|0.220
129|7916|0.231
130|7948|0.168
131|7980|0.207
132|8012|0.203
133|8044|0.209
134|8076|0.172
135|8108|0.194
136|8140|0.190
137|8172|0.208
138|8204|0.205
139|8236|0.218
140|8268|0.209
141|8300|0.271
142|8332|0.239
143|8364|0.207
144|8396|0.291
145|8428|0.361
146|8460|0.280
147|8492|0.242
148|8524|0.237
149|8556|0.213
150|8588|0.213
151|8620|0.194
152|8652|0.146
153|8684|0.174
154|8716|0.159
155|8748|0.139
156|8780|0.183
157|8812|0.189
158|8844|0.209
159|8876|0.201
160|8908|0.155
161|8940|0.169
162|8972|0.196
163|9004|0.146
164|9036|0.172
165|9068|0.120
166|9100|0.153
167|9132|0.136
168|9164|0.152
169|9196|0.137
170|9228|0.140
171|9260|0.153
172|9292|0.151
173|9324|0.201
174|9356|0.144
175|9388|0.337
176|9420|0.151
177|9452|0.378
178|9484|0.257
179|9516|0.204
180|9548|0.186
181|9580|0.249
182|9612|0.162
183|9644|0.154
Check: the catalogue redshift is 2.017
